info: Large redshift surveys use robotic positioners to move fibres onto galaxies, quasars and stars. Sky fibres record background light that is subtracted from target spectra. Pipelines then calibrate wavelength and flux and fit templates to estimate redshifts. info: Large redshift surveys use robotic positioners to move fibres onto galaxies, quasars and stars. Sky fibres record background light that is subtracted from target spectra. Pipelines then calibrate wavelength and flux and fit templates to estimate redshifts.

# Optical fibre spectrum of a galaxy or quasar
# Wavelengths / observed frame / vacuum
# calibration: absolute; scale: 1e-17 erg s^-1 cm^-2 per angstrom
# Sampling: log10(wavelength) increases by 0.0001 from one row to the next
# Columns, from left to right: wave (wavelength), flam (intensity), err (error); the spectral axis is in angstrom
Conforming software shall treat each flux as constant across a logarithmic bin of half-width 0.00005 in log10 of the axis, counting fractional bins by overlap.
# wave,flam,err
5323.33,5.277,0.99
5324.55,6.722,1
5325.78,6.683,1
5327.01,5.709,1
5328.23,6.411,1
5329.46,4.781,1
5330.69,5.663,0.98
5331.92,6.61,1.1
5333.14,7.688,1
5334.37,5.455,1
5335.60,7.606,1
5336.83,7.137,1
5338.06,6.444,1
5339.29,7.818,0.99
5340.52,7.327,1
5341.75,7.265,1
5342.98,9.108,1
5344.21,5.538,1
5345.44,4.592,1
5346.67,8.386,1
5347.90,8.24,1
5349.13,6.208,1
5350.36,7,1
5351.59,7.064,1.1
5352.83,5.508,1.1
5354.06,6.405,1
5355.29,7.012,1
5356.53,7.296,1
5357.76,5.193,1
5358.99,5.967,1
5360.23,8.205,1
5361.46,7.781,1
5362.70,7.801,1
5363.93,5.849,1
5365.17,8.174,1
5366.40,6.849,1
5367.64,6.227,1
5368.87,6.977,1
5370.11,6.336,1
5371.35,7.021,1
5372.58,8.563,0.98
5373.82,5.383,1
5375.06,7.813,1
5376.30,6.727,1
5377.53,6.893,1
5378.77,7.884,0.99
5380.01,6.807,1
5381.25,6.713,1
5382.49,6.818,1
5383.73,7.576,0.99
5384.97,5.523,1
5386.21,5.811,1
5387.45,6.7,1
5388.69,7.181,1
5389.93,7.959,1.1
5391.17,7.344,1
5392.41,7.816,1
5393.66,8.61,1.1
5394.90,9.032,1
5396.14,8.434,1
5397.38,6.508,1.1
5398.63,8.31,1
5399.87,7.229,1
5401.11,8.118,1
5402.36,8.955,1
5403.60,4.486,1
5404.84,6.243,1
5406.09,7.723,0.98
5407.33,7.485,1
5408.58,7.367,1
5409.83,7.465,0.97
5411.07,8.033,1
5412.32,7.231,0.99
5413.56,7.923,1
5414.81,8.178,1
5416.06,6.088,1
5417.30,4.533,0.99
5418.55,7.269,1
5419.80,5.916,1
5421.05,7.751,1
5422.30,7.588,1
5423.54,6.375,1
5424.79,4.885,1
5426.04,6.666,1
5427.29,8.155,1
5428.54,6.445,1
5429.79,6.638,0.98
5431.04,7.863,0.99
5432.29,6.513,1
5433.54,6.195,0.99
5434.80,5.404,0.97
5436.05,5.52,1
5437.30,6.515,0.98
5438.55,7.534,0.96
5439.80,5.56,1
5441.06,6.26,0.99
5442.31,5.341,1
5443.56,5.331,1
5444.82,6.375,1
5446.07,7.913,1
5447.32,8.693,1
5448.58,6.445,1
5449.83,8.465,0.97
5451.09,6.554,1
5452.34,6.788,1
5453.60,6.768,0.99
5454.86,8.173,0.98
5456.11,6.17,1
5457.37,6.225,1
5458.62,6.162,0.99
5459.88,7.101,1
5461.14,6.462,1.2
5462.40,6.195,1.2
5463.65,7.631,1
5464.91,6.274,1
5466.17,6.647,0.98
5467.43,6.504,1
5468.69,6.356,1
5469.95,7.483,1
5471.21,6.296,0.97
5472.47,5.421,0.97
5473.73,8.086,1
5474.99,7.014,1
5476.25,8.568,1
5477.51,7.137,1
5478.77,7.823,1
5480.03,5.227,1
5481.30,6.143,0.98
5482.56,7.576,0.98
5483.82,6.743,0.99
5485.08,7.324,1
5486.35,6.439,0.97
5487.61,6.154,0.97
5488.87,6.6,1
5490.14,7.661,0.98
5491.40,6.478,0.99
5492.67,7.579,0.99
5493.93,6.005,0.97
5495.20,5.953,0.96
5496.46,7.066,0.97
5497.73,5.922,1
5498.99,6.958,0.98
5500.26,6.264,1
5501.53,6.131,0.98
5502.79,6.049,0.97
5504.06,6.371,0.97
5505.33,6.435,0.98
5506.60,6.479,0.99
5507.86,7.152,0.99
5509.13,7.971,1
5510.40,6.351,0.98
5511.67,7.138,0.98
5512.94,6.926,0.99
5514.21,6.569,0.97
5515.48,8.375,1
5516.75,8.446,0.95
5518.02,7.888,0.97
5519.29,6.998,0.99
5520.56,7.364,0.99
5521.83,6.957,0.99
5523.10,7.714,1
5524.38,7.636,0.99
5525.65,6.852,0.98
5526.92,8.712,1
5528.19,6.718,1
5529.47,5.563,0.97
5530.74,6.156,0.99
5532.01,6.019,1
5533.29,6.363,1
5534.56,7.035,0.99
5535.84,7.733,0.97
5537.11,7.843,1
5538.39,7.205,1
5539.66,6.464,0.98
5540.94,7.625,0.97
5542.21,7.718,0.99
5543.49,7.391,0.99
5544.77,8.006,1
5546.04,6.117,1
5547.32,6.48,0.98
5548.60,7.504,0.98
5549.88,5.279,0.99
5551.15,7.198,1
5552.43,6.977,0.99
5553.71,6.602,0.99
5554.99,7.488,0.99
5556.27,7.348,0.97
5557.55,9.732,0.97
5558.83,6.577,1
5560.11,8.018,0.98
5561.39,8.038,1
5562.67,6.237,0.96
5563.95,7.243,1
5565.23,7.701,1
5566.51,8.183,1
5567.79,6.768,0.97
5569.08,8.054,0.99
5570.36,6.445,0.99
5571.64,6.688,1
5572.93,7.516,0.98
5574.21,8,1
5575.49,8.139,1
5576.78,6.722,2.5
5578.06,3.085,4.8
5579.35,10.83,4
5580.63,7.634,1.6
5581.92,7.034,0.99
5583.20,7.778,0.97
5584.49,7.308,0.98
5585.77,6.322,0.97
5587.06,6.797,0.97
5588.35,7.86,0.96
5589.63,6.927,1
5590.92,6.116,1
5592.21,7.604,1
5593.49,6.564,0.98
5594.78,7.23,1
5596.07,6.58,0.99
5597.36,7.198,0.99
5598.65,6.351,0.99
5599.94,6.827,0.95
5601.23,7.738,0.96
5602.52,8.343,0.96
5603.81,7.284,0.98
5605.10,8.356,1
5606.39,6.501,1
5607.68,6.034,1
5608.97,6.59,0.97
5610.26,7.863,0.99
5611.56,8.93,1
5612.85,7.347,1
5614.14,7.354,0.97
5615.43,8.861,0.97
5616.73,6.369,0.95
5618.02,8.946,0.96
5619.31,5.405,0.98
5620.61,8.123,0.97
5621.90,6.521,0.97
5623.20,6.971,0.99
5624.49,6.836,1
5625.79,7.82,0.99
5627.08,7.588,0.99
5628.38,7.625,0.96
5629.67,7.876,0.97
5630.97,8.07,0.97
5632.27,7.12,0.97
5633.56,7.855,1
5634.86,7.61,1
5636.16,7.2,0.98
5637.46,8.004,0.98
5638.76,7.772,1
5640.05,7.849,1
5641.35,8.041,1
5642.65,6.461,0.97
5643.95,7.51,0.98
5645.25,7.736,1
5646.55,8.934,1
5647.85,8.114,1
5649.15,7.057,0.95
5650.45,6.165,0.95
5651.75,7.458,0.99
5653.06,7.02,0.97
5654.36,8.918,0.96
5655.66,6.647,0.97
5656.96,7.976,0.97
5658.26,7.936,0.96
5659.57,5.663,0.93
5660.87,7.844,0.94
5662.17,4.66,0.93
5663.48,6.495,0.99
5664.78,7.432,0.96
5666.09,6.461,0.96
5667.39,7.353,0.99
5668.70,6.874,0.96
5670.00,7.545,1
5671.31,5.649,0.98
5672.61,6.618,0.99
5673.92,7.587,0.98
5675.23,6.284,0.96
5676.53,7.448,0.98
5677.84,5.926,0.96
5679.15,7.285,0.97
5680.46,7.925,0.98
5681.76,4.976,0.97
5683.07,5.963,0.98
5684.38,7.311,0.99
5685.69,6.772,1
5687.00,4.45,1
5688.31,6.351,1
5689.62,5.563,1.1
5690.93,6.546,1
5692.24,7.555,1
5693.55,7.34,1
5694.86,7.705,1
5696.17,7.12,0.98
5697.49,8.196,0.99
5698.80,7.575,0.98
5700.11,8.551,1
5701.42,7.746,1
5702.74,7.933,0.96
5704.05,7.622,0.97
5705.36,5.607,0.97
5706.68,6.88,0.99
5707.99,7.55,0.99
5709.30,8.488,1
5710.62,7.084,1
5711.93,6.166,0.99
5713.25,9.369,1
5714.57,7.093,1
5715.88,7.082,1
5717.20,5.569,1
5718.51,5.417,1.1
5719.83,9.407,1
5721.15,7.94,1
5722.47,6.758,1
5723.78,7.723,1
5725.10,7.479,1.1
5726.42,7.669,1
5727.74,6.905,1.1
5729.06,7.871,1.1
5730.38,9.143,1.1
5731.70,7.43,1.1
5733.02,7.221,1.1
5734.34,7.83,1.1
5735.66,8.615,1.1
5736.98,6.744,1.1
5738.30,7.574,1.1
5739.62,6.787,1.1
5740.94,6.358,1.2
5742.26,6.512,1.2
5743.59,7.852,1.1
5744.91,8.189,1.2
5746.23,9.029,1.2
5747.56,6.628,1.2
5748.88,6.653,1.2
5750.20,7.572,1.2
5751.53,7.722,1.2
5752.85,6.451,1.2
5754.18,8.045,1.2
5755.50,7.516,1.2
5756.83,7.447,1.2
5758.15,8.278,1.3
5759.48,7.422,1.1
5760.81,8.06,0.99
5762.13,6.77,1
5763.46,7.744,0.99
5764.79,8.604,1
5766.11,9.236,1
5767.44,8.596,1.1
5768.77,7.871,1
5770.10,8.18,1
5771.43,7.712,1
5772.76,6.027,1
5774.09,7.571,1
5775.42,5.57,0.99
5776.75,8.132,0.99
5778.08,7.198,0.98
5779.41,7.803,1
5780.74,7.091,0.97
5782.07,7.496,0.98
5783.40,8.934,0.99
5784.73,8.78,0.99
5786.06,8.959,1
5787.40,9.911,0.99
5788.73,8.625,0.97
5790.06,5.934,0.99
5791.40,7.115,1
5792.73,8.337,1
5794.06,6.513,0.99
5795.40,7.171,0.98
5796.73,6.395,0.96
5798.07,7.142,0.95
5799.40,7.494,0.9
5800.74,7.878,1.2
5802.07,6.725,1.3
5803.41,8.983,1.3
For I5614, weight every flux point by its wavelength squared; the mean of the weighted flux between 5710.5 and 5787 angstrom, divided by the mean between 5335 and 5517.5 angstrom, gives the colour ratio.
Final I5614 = 1.23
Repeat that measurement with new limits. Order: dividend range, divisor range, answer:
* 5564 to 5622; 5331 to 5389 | 1.15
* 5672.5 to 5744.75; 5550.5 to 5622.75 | 1.03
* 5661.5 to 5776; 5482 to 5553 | 1.12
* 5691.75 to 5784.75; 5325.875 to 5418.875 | 1.23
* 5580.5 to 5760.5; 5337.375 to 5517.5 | 1.15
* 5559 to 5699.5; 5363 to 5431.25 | 1.10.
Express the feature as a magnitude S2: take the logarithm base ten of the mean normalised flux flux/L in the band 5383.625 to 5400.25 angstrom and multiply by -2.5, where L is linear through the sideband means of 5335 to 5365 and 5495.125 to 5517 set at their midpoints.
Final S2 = -0.077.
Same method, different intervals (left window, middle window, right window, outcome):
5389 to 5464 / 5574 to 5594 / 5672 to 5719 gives -0.03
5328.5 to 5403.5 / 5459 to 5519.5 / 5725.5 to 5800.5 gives 0.06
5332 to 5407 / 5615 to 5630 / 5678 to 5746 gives -0.03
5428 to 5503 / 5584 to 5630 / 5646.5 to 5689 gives -0.07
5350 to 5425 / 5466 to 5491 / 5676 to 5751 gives 0.04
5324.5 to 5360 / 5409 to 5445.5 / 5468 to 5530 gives 0.03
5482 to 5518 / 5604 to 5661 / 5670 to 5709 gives -0.09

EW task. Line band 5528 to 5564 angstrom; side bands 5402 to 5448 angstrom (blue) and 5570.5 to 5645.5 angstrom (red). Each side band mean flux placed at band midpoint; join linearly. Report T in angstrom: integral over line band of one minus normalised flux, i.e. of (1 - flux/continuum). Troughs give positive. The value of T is 0.4 angstrom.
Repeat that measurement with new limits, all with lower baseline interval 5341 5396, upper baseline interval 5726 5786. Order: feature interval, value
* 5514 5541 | 0.3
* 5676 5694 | 2.4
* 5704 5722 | 0.8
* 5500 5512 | 1.0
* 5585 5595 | 0.6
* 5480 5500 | 1.6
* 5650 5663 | 0.8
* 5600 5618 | -0.3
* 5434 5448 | 1.5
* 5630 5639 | -0.3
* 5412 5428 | 0.7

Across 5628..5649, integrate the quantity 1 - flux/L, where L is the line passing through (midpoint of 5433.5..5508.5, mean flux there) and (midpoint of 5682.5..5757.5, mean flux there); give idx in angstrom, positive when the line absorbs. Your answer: -1.9 angstrom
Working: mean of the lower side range 6.67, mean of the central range 7.72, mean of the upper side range 7.3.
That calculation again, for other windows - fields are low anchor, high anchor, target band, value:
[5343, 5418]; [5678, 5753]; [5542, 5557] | 0.3 angstrom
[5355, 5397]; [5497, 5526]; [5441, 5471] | 1.2 angstrom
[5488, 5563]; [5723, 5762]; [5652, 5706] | 3.2 angstrom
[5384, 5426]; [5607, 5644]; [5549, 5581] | 0.4 angstrom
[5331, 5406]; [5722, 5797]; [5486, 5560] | 3.0 angstrom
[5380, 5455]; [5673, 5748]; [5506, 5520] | -0.5 angstrom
